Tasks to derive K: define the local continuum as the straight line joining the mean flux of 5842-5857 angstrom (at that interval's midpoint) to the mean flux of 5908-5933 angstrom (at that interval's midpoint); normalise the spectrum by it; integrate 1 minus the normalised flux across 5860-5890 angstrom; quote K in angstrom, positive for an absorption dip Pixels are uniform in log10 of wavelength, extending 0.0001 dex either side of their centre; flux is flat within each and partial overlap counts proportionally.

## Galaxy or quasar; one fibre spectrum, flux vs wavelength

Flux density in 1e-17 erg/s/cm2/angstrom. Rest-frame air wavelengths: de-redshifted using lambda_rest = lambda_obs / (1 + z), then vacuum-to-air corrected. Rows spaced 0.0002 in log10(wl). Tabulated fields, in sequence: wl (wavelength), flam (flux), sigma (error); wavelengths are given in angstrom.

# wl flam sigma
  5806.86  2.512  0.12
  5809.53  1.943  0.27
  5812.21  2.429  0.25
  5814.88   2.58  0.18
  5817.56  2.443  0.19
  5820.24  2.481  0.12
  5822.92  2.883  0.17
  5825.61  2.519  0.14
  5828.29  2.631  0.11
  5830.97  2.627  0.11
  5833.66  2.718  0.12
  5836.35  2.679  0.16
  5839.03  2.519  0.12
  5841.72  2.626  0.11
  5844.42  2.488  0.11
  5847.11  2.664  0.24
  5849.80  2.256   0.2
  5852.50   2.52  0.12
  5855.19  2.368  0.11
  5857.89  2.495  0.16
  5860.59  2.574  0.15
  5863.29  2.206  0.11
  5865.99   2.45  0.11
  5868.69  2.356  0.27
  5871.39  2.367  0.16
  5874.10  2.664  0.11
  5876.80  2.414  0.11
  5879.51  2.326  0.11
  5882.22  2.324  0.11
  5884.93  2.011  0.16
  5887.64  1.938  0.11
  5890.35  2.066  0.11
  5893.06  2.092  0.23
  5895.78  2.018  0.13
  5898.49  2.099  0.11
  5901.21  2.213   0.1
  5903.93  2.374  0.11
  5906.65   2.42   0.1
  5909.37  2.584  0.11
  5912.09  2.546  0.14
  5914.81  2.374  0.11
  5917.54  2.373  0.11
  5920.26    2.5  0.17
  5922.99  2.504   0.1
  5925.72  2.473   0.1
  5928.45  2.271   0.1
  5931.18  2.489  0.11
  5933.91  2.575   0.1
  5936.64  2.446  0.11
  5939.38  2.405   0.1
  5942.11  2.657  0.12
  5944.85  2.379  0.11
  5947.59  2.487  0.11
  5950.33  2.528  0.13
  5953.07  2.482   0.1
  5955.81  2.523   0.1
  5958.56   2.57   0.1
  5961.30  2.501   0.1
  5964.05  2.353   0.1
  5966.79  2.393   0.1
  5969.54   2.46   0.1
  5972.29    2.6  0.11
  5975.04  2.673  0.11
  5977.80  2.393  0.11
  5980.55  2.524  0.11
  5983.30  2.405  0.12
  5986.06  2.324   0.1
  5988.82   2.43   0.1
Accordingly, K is 1.9 angstrom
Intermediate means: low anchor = 2.47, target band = 2.32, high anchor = 2.46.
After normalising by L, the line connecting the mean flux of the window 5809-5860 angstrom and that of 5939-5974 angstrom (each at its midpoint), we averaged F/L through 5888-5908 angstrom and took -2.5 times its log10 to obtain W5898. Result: 0.16 mag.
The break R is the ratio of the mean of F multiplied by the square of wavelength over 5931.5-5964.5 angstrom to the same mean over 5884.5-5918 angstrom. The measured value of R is 1.1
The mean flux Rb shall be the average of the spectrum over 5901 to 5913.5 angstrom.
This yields 2.45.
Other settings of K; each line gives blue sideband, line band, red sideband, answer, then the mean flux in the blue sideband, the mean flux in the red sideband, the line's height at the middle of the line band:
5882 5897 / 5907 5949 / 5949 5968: -3.3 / 2.06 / 2.48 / 2.29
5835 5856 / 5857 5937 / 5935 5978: 5.0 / 2.52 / 2.49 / 2.51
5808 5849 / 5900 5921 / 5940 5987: 0.7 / 2.55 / 2.49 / 2.51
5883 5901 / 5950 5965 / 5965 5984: -0.6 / 2.06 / 2.49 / 2.4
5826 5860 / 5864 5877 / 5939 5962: 0.5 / 2.55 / 2.51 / 2.54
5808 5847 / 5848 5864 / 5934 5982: 0.7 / 2.54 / 2.49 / 2.53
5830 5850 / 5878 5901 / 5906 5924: 3.6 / 2.59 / 2.47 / 2.51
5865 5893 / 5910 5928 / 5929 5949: -0.3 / 2.28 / 2.48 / 2.42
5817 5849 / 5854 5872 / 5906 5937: 1.1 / 2.6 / 2.47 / 2.56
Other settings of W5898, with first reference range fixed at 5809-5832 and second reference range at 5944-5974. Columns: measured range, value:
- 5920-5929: 0.02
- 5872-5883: 0.03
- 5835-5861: 0.00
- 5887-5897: 0.22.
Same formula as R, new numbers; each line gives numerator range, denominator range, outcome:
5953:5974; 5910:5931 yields 1.03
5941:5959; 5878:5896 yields 1.21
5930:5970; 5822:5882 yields 1.02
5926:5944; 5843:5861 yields 1.03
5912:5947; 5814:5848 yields 0.98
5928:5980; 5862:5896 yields 1.13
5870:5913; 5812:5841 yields 0.90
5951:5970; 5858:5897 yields 1.12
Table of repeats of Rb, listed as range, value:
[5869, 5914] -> 2.28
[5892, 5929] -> 2.35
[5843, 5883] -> 2.43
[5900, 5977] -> 2.47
